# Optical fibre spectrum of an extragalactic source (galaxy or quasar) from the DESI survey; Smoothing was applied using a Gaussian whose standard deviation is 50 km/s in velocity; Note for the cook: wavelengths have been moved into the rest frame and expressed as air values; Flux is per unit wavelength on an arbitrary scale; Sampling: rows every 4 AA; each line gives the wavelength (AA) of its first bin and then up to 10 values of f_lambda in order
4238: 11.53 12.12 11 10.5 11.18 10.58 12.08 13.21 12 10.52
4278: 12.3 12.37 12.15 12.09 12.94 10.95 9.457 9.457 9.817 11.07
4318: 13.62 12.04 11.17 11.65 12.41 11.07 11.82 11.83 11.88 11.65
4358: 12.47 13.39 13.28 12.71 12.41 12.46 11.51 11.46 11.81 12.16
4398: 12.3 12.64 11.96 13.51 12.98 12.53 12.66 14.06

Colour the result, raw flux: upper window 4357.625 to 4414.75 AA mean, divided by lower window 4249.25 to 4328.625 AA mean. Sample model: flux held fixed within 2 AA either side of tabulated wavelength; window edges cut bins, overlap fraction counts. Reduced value 1.08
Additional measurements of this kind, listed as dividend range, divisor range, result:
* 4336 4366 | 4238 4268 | 1.05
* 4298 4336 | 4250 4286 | 0.95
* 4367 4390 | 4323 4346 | 1.04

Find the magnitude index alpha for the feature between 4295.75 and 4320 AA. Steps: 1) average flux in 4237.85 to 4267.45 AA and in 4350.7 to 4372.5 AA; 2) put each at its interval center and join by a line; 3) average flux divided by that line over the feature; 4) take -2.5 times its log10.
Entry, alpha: 0.13 mag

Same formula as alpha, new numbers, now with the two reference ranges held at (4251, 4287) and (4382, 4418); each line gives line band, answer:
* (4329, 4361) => 0.017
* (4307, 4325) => 0.045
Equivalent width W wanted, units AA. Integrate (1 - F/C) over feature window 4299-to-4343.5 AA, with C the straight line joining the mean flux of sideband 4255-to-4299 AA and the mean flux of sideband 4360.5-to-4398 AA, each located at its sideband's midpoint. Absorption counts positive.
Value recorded 3.3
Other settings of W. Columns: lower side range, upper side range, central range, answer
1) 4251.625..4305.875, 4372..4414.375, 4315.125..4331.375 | -0.31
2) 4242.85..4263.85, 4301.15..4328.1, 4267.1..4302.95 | -2.21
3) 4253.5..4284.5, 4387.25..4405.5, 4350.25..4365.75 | -0.58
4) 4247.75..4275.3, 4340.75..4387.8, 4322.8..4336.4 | 0.26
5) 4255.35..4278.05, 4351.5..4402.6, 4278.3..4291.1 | -0.44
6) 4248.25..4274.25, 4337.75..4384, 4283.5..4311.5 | 1.78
